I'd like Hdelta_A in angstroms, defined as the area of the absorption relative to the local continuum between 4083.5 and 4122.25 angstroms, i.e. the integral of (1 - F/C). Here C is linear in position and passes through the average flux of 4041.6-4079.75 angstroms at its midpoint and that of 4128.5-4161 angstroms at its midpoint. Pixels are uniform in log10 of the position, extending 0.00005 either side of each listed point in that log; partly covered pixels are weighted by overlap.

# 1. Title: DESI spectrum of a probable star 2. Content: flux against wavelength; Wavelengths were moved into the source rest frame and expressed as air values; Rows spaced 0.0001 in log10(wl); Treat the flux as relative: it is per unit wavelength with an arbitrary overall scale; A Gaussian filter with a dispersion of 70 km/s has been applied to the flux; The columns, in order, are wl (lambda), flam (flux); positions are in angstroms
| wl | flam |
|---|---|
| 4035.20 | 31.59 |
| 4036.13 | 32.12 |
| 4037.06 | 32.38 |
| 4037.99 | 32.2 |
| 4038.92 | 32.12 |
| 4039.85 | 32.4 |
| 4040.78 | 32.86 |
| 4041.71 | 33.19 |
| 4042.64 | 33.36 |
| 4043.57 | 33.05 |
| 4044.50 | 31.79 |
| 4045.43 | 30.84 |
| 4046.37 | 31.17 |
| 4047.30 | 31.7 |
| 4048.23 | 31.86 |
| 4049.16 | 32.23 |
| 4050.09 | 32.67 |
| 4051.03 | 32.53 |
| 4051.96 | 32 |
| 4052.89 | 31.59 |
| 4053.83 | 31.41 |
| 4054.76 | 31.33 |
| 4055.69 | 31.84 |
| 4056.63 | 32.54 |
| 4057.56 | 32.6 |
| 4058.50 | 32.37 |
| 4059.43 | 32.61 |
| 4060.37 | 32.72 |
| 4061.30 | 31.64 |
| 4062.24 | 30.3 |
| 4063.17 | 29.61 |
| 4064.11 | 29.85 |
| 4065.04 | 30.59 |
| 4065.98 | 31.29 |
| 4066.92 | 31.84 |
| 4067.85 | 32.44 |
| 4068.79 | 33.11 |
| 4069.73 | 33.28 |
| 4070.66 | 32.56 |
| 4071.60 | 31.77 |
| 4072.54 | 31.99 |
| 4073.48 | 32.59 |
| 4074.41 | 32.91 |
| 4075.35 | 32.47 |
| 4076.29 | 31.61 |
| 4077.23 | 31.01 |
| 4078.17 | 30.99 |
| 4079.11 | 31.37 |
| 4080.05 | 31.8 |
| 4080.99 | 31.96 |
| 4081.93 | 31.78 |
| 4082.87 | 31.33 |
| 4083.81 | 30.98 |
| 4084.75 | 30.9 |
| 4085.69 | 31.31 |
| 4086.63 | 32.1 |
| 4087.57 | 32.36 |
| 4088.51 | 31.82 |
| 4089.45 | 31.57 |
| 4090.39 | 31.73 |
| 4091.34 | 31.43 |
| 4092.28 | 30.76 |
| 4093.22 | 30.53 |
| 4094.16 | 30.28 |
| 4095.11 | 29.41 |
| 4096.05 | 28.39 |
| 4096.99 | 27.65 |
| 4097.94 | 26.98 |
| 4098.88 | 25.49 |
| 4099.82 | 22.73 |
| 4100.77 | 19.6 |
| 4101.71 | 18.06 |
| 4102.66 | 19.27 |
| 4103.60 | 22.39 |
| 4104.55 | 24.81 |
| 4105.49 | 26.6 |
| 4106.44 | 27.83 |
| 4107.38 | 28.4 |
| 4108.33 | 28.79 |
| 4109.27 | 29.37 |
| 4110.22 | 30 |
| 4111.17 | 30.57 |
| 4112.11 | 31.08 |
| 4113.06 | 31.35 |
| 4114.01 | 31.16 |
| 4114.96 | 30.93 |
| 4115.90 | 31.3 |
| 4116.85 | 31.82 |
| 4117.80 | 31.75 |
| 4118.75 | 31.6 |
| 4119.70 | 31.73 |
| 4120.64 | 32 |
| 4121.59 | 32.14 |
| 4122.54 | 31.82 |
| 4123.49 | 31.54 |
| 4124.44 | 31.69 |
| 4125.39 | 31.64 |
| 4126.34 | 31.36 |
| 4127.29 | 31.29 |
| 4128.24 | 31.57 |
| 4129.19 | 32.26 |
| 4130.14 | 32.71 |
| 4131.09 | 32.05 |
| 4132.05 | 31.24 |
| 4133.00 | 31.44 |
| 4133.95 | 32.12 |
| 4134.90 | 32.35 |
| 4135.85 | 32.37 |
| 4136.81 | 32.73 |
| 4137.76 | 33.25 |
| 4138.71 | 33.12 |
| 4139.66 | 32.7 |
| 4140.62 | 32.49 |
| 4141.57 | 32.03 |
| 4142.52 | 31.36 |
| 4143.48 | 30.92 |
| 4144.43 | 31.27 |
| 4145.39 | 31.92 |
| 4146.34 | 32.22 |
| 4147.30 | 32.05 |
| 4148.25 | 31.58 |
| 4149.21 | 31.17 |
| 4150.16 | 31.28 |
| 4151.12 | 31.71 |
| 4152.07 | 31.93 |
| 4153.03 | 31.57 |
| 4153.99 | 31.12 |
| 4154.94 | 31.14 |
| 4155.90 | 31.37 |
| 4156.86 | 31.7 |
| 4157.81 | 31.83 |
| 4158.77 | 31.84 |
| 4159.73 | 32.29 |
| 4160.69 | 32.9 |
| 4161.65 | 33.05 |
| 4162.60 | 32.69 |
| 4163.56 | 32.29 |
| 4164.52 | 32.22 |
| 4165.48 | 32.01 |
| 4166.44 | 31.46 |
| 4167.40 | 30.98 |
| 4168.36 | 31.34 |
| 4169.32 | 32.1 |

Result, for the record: 3.5 angstroms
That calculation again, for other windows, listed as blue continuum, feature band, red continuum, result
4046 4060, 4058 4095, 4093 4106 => -4.14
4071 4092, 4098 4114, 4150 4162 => 2.79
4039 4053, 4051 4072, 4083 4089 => 0.12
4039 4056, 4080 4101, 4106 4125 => 1.05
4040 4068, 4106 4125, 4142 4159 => 0.49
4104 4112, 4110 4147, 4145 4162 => -2.32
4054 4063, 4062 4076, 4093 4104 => -0.81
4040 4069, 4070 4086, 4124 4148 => 0.09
